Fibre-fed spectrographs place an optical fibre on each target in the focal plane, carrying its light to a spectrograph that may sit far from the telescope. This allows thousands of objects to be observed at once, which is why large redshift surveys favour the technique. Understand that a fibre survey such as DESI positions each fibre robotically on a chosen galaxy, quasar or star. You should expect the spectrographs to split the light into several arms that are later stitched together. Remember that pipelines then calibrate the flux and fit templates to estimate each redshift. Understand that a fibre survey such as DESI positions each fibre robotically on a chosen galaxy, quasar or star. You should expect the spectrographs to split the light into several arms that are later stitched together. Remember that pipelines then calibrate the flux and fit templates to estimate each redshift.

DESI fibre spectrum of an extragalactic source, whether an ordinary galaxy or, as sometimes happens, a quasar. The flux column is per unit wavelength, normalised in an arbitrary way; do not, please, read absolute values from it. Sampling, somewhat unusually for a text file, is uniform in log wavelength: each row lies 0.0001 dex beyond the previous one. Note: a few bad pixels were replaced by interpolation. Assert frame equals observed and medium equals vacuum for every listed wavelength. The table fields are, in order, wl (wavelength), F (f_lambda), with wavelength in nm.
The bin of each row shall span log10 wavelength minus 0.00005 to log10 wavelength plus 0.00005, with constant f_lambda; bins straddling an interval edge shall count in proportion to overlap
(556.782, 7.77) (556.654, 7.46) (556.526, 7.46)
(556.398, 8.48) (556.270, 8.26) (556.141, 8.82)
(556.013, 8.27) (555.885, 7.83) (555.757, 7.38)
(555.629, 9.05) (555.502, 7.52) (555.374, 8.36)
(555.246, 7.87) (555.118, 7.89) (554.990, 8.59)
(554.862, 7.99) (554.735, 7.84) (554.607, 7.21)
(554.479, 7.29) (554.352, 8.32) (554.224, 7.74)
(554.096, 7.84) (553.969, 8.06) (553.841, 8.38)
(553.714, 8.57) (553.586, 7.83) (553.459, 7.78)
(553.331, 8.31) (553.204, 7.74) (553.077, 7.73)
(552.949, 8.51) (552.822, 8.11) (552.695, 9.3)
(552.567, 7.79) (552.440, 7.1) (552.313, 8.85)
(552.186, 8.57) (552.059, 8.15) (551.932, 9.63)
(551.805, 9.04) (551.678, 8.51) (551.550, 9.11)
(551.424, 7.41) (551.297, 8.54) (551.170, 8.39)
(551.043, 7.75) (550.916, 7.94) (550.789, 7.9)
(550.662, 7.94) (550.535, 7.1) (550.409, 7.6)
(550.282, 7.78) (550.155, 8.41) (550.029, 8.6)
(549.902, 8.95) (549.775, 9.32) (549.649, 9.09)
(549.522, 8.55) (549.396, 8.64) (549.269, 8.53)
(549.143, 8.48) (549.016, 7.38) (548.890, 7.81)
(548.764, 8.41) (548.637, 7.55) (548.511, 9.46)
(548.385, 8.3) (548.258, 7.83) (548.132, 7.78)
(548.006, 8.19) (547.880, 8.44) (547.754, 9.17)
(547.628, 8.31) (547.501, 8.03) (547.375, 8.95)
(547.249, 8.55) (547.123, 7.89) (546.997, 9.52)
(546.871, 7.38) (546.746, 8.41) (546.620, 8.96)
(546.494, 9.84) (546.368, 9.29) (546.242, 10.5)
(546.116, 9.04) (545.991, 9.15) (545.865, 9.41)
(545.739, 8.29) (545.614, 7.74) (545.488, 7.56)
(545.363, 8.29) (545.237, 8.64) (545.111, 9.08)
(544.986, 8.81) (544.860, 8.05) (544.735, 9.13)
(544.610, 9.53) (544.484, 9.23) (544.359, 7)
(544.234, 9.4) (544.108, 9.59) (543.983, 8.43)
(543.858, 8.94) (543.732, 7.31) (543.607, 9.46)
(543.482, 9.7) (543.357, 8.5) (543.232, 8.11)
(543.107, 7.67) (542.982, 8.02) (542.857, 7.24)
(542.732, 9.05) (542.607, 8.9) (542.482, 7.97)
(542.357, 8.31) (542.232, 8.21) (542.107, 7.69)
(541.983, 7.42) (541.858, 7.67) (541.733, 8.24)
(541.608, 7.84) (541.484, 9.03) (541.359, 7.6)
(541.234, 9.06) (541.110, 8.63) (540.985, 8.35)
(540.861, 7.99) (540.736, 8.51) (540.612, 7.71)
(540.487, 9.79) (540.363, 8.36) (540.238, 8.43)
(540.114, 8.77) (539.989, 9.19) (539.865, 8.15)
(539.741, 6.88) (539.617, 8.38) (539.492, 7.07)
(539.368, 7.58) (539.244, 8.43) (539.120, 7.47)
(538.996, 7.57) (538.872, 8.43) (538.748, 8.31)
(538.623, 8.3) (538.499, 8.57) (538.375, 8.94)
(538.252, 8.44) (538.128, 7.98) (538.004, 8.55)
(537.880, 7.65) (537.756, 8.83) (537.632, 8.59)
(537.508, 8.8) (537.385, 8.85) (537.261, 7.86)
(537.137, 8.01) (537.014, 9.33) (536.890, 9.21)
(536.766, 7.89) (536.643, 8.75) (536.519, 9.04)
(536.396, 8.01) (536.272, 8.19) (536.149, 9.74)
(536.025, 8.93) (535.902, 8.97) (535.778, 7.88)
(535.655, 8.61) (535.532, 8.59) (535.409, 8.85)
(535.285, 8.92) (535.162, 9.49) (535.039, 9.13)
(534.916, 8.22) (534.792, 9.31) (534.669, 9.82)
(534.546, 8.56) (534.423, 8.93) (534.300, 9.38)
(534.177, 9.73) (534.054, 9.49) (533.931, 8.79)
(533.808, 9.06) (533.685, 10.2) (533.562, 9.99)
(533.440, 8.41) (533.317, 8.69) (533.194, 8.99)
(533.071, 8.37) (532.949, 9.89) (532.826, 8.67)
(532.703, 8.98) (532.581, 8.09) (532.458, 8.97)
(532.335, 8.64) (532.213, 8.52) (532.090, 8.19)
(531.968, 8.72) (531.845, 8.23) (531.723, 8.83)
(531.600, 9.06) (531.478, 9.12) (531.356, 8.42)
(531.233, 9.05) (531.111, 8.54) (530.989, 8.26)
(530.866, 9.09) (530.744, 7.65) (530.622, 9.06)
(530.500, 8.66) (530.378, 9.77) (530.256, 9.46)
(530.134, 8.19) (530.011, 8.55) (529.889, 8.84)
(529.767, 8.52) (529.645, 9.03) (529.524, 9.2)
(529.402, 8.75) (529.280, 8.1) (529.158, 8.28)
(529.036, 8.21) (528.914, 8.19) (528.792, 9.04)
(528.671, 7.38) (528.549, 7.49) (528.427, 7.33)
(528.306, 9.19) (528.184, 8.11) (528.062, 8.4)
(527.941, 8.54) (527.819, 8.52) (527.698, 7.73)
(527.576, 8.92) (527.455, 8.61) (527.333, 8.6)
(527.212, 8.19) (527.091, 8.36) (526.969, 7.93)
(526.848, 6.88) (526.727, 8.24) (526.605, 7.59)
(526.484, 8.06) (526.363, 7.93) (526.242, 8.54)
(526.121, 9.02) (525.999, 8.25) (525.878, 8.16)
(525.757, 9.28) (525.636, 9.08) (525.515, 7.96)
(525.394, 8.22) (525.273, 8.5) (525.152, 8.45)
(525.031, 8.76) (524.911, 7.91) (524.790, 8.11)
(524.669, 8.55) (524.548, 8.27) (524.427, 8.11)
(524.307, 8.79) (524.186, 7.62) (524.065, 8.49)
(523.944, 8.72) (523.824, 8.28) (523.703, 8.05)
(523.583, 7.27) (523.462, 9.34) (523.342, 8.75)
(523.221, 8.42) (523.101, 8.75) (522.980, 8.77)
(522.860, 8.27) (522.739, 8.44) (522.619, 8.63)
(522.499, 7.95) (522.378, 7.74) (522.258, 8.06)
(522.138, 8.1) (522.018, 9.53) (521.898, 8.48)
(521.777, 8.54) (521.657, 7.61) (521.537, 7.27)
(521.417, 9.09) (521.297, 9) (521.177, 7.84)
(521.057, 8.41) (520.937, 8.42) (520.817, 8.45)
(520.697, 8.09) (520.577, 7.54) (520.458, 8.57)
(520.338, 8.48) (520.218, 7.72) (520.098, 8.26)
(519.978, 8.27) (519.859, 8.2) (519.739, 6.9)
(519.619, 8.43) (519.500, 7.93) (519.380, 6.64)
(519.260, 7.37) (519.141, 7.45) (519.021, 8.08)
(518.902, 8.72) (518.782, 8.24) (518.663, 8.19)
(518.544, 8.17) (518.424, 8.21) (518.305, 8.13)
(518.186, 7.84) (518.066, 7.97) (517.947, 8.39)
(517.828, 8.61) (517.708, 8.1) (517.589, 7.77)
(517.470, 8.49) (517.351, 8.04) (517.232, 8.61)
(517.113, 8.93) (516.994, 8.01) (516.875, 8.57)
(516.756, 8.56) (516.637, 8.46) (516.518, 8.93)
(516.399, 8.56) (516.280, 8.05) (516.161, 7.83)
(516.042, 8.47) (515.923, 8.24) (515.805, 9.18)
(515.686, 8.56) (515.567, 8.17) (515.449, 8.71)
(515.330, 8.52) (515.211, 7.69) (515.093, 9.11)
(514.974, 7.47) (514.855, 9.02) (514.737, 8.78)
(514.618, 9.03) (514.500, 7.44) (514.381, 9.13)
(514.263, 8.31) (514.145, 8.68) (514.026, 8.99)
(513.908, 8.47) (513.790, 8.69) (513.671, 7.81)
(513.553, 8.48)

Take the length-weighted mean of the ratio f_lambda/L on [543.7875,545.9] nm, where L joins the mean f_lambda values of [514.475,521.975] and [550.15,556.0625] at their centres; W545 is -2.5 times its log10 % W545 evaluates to -0.07 mag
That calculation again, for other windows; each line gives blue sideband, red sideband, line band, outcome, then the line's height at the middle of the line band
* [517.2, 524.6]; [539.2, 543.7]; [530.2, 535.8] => -0.084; 8.24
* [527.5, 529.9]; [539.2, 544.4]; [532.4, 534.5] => -0.092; 8.35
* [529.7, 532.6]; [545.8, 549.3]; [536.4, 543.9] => 0.040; 8.64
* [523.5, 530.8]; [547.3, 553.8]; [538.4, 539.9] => 0.051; 8.33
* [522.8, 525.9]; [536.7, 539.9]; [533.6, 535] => -0.117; 8.29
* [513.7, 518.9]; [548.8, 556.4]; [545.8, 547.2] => -0.101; 8.23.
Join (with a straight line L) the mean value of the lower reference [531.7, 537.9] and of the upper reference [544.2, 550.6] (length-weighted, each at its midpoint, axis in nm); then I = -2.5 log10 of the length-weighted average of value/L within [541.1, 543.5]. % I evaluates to 0.057 mag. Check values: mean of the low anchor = 8.83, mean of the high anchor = 8.53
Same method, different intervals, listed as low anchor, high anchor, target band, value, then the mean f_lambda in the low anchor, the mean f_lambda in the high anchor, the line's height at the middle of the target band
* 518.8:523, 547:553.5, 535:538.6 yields -0.05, 8.15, 8.31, 8.23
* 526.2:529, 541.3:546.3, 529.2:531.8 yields -0.07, 8.16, 8.49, 8.22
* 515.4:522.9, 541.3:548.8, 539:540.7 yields 0.04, 8.23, 8.5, 8.45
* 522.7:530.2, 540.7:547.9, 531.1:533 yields -0.04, 8.35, 8.54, 8.41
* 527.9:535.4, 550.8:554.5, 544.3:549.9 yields -0.03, 8.77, 8.22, 8.37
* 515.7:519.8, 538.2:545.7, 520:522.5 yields -0.01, 8.18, 8.35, 8.21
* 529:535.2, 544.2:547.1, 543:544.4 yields 0.03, 8.87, 8.78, 8.79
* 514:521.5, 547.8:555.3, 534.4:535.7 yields -0.09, 8.28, 8.2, 8.24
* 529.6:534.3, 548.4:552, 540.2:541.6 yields 0.02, 8.87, 8.35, 8.61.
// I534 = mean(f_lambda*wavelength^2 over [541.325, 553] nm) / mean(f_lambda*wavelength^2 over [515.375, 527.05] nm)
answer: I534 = 1.1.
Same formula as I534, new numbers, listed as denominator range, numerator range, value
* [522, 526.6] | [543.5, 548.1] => 1.13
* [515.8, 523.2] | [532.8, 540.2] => 1.12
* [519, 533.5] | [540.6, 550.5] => 1.09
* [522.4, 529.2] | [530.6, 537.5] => 1.10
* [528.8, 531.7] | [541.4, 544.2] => 1.00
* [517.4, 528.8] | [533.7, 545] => 1.10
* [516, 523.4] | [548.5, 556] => 1.12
